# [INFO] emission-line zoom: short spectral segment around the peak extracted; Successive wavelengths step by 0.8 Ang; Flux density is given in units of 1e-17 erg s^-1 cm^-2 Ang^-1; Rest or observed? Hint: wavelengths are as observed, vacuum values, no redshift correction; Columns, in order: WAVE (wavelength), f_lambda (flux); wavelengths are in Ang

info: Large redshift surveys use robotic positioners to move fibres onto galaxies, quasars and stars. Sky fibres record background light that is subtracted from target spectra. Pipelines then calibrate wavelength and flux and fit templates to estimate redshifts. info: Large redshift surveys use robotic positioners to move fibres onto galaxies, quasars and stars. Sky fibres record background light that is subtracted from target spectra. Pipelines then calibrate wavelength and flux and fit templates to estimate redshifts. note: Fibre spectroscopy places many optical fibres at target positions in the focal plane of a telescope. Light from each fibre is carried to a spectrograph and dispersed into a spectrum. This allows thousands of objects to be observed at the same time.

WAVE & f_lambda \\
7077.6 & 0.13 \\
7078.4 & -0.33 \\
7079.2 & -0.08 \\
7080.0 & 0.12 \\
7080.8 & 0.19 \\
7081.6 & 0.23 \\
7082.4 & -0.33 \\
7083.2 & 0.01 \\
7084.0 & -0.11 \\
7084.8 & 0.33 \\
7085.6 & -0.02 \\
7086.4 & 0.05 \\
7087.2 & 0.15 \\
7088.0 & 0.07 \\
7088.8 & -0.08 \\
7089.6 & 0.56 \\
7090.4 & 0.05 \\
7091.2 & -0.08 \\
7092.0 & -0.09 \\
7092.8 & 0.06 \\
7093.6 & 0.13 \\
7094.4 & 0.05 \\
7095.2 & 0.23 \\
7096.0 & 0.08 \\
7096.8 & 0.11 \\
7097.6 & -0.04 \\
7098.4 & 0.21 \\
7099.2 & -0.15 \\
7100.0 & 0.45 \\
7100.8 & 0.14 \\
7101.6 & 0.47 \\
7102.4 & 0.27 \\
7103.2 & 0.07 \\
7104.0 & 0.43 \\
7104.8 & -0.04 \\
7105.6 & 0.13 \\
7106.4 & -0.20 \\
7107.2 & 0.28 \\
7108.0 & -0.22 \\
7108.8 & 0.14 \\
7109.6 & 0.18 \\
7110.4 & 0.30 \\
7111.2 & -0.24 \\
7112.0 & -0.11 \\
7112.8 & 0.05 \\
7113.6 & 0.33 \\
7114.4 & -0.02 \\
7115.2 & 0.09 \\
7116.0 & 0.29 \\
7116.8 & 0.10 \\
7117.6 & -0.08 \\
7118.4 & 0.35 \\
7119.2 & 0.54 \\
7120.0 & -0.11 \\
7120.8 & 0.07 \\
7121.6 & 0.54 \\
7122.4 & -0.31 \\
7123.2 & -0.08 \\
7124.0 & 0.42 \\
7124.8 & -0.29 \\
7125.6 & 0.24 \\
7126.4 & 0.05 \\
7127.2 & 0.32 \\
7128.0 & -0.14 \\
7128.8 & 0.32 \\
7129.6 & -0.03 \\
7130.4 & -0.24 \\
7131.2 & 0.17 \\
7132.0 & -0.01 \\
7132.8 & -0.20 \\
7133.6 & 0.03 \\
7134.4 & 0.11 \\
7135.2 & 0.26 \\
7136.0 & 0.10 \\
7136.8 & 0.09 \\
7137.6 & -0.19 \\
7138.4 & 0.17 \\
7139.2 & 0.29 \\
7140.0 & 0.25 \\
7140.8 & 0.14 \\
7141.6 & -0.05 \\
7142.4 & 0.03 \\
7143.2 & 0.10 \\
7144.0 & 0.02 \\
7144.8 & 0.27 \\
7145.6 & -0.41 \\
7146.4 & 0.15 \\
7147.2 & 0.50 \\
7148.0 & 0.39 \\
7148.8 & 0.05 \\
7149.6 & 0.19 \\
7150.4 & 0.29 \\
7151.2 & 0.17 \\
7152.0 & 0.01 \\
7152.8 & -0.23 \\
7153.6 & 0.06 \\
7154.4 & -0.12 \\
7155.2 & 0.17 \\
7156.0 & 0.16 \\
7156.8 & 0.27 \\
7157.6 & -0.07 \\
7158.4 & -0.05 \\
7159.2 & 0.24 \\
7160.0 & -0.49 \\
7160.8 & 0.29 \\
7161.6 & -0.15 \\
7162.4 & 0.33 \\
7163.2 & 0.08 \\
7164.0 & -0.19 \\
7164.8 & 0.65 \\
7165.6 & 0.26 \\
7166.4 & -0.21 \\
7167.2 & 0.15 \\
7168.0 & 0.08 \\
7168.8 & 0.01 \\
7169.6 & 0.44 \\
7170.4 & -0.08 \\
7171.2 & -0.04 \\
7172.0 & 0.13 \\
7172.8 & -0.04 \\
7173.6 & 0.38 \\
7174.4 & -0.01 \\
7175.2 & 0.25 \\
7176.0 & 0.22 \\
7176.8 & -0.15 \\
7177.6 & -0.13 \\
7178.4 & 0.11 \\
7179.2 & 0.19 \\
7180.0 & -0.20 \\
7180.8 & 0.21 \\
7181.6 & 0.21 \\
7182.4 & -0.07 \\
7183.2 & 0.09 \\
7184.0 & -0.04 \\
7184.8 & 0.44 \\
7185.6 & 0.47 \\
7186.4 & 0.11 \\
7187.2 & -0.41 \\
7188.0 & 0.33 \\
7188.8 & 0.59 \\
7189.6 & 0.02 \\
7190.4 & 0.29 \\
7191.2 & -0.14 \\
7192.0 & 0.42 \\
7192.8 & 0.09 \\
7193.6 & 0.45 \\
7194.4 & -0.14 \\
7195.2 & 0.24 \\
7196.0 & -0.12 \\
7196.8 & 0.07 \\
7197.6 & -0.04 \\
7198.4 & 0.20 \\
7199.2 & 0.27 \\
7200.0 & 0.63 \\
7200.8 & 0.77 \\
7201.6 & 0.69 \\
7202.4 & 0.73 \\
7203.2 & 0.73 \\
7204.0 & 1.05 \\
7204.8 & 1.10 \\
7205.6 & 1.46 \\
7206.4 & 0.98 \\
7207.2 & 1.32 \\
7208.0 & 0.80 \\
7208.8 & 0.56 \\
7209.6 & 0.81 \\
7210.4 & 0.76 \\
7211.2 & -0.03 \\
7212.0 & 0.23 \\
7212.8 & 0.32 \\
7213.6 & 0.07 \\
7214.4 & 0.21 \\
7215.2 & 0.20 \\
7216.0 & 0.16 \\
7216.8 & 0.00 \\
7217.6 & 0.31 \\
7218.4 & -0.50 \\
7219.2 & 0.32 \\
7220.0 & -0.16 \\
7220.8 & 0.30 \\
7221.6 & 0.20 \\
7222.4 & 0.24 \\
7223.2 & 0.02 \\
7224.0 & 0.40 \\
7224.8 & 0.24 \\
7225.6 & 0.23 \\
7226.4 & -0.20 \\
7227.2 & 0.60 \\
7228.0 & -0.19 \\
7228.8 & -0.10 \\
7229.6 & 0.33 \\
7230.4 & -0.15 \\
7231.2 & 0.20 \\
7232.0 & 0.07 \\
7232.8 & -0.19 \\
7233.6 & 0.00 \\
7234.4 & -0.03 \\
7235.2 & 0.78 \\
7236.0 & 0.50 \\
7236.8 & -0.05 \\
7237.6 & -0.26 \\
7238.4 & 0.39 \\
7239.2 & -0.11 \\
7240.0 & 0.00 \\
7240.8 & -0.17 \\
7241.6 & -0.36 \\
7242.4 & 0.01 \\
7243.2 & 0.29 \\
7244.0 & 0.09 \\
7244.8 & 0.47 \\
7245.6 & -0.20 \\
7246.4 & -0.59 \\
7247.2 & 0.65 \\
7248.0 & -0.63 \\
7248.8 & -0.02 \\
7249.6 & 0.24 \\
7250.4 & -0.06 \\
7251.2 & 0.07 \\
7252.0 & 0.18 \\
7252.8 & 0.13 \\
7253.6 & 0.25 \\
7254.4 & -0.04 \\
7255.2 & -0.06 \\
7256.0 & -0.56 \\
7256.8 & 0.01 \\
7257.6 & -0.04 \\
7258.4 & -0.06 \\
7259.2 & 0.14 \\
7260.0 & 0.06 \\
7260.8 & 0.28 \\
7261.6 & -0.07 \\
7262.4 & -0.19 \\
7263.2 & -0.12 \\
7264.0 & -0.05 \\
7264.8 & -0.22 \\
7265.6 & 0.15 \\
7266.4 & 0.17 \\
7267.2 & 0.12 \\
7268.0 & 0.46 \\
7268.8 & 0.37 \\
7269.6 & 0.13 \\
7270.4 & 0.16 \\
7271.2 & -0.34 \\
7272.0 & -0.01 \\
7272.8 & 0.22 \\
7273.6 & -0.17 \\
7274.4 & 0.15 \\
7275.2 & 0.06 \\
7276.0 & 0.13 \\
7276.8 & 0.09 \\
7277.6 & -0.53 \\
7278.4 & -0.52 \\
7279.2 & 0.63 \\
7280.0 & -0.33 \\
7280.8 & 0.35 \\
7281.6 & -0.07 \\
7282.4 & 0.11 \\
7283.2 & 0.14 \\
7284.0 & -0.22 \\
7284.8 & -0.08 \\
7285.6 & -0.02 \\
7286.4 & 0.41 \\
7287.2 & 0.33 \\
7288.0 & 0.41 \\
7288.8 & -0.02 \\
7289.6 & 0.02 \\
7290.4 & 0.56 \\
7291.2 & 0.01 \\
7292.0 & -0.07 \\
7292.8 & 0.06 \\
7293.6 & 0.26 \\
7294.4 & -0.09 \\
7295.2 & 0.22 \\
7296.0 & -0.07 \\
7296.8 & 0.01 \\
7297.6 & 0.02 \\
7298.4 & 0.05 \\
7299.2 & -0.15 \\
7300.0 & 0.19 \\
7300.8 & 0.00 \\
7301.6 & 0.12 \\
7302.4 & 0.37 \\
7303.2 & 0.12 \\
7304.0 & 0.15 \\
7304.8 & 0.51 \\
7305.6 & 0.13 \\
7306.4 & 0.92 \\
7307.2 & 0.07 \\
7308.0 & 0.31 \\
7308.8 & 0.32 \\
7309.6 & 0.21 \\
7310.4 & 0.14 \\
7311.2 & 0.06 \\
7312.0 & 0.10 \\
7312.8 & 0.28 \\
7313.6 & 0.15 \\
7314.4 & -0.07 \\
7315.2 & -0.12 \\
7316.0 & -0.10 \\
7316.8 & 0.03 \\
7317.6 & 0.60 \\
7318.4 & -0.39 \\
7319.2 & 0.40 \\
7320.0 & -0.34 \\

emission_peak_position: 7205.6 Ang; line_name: [O II]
